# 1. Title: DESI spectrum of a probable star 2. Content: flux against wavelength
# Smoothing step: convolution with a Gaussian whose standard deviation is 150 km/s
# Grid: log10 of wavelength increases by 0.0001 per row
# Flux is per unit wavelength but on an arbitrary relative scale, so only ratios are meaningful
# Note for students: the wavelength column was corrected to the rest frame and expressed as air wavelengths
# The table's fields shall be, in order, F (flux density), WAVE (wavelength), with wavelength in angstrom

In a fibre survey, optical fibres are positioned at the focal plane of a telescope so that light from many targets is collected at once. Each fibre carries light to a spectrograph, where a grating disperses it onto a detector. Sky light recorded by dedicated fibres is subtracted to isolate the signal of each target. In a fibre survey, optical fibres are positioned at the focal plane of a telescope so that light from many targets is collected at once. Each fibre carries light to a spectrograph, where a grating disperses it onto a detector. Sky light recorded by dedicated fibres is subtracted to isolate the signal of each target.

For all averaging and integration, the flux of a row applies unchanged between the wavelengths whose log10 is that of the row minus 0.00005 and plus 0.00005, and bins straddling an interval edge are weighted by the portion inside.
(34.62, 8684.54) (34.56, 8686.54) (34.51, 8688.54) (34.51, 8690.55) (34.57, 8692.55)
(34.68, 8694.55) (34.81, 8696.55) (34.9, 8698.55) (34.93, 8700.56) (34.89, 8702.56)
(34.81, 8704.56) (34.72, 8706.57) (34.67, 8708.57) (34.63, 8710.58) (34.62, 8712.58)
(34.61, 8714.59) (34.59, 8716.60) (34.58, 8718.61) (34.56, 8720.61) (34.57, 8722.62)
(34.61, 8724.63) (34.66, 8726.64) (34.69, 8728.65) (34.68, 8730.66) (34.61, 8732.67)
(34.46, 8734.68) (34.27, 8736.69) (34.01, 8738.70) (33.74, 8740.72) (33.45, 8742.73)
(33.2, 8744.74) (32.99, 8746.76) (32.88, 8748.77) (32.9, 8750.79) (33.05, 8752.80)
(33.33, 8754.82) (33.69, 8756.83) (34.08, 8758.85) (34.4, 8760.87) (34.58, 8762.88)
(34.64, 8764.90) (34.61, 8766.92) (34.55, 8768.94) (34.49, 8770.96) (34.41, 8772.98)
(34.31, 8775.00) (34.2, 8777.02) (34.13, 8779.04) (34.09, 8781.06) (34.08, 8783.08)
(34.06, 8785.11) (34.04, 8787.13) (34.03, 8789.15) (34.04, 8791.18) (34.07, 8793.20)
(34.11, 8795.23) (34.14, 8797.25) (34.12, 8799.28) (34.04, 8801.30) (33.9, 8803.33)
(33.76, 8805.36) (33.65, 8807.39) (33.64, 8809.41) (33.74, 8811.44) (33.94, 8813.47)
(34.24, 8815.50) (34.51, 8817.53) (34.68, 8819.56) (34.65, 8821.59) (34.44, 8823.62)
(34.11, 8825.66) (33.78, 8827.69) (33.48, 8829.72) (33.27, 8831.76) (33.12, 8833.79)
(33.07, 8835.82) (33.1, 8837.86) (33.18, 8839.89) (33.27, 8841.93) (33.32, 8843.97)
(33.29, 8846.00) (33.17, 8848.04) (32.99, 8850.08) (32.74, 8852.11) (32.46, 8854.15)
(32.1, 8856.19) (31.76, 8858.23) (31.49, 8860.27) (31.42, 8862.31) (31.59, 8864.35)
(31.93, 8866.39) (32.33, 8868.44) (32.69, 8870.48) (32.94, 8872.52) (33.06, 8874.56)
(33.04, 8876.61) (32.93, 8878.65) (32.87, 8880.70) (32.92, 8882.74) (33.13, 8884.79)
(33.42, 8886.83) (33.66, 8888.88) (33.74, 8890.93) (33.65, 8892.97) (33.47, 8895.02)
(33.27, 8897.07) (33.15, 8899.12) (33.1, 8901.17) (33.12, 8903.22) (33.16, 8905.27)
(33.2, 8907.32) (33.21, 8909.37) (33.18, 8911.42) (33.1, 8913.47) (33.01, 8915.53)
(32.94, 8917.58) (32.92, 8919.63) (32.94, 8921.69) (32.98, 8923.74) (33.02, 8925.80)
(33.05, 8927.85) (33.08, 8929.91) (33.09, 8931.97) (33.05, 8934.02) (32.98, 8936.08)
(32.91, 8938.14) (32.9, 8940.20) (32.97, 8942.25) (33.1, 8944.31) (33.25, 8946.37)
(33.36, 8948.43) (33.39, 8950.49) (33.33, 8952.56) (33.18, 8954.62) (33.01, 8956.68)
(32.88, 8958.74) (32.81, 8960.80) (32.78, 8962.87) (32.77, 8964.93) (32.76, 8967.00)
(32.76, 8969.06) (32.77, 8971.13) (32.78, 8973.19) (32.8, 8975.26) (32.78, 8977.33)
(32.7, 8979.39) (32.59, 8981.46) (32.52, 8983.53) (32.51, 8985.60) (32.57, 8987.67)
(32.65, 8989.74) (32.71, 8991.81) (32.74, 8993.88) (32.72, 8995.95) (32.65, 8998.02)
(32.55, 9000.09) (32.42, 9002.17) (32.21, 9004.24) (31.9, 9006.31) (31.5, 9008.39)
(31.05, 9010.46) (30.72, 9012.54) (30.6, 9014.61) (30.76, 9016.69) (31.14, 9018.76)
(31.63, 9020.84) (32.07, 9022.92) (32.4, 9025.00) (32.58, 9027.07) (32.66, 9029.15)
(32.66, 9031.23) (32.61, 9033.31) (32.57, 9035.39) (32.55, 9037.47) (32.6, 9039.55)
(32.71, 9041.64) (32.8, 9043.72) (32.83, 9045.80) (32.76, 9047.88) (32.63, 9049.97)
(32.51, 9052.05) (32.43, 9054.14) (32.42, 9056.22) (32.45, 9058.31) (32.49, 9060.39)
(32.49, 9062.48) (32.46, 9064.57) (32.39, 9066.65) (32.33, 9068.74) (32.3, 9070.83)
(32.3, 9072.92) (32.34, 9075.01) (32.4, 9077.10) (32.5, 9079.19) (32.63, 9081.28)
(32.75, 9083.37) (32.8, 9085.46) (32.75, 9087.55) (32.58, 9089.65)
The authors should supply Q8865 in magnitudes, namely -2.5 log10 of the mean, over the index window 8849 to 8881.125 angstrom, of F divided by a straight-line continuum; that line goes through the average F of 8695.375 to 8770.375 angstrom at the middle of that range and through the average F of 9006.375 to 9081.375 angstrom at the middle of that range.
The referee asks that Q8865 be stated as 0.03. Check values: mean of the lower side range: 34.3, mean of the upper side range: 32.2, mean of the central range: 32.4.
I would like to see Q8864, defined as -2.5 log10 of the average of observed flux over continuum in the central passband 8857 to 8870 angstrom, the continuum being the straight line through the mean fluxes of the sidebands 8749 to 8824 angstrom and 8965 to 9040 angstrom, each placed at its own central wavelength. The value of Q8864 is 0.05 mag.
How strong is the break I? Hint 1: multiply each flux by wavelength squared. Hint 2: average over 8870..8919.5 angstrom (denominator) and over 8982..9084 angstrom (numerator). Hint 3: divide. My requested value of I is 1.00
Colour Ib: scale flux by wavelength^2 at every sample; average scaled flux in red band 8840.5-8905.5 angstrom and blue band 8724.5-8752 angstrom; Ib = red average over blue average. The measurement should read 1.00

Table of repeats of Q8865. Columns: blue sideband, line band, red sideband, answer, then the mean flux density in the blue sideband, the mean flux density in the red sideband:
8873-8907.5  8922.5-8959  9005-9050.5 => -0.010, 33.2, 32.1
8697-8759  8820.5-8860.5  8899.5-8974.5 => 0.013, 34.2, 33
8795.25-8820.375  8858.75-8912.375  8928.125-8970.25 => 0.019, 34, 33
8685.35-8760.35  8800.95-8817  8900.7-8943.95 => -0.004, 34.3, 33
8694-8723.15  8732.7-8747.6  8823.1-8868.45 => 0.016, 34.7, 32.8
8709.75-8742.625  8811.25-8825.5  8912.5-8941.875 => -0.017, 34.5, 33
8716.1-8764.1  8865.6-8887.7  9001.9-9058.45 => 0.010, 34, 32.1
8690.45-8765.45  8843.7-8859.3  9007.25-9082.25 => 0.025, 34.3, 32.2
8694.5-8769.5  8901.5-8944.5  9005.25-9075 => -0.002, 34.3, 32.2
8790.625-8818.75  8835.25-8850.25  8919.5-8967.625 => 0.018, 34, 33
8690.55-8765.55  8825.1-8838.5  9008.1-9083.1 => 0.007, 34.3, 32.2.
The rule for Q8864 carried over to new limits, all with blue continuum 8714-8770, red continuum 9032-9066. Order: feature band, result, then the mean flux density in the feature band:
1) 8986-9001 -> 0.01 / 32.7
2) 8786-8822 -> -0.01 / 34.1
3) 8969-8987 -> 0.01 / 32.7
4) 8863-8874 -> 0.04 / 32.3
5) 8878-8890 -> 0.01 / 33.2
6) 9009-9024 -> 0.05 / 31.2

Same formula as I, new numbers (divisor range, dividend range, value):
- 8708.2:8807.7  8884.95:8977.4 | 1.01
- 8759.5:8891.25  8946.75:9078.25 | 1.01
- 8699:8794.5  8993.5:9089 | 1.01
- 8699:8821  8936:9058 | 1.00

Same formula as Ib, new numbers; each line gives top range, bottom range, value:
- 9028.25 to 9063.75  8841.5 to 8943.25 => 1.02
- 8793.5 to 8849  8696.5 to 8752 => 1.01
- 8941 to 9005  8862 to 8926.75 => 1.01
